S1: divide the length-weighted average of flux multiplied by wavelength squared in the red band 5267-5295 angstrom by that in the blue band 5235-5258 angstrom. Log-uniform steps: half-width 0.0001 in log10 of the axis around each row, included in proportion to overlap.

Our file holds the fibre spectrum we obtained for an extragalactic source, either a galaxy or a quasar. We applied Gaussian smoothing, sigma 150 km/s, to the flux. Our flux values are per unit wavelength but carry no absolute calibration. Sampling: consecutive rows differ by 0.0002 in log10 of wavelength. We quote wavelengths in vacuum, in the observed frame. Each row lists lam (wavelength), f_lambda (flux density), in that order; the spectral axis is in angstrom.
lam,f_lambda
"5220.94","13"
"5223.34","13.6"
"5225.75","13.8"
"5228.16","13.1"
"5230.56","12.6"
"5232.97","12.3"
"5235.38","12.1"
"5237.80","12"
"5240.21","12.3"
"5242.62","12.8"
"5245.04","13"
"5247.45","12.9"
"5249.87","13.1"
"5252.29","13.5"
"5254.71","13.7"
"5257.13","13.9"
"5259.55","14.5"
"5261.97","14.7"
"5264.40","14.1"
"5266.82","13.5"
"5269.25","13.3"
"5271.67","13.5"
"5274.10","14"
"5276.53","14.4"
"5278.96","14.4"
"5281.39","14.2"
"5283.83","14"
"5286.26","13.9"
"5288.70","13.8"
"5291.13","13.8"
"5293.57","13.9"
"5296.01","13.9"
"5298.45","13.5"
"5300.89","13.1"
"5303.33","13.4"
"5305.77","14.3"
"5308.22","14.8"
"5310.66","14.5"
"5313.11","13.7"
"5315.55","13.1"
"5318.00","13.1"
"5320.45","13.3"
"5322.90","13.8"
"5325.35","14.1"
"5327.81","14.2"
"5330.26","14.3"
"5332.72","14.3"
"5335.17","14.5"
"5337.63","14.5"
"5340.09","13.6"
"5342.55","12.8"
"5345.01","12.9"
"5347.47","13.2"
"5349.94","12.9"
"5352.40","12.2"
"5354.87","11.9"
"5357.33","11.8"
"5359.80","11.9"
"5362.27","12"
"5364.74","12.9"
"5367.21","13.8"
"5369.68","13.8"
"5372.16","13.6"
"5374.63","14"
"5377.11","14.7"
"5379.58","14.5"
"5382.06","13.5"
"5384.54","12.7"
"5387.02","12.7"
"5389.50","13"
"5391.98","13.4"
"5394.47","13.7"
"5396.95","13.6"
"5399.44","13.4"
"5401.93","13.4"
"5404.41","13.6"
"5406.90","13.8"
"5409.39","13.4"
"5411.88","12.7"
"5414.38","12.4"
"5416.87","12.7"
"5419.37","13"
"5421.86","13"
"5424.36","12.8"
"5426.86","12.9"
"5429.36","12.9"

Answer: 1.09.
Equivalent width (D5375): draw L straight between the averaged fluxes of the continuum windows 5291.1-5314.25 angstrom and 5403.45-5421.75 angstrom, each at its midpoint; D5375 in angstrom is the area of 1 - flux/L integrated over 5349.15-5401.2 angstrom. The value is 0.8 angstrom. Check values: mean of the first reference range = 13.9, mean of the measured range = 13.1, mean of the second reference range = 13.1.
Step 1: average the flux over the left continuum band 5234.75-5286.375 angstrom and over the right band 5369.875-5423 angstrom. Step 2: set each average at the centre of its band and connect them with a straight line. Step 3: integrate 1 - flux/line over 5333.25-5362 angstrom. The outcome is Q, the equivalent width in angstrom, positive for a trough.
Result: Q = 1.09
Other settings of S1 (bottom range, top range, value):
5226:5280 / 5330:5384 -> 1.04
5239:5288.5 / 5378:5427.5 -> 1.02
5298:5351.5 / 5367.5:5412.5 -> 1.01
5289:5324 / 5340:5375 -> 0.95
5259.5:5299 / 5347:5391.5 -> 0.97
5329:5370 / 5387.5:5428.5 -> 1.03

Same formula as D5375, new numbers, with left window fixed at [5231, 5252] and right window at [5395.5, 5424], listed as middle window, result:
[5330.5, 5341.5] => -1.1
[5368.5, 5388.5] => -0.9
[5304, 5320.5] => -1.3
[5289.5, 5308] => -1.4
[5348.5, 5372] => 0.7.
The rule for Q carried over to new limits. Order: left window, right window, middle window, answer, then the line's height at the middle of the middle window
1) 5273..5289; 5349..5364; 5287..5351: -3.2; 13.1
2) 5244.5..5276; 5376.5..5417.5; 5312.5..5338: -0.7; 13.5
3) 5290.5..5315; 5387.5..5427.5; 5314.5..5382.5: 0.8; 13.6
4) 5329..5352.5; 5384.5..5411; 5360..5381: -0.2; 13.5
